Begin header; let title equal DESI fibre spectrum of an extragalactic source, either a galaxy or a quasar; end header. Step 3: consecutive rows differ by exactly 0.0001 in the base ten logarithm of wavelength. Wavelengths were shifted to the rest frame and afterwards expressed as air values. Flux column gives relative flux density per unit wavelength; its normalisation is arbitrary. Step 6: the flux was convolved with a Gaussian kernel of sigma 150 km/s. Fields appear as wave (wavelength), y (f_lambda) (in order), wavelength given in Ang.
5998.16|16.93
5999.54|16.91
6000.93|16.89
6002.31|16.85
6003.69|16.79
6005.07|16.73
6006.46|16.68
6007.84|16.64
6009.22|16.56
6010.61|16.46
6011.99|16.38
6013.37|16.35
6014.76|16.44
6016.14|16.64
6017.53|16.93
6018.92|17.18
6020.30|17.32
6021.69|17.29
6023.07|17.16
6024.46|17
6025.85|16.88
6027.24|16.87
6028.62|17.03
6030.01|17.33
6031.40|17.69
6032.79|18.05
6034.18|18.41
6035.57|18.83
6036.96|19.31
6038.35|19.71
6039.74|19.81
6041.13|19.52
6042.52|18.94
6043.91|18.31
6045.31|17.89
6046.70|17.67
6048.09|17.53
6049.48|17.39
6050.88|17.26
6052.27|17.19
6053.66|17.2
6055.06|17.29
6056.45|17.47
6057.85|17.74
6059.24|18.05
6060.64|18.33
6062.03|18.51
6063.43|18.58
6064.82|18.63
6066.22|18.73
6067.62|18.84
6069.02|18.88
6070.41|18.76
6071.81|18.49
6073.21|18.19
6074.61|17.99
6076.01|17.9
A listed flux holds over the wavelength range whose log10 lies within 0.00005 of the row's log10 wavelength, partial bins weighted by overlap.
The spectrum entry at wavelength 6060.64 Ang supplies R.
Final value 18.33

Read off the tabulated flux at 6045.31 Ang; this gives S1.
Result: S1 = 17.89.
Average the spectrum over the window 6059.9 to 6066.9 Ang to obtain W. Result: 18.6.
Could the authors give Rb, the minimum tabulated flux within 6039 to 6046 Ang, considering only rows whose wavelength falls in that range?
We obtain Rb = 17.89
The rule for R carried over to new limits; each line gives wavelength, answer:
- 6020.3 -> 17.32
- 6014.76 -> 16.44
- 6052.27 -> 17.19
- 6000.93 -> 16.89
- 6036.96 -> 19.31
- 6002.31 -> 16.85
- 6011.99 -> 16.38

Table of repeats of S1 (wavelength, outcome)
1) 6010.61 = 16.46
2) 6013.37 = 16.35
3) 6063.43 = 18.58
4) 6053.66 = 17.2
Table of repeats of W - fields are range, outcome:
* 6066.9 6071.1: 18.8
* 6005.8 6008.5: 16.7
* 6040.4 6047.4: 18.5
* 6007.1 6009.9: 16.6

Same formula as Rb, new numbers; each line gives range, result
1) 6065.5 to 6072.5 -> 18.49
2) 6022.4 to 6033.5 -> 16.87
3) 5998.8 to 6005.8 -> 16.73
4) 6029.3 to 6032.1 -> 17.33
